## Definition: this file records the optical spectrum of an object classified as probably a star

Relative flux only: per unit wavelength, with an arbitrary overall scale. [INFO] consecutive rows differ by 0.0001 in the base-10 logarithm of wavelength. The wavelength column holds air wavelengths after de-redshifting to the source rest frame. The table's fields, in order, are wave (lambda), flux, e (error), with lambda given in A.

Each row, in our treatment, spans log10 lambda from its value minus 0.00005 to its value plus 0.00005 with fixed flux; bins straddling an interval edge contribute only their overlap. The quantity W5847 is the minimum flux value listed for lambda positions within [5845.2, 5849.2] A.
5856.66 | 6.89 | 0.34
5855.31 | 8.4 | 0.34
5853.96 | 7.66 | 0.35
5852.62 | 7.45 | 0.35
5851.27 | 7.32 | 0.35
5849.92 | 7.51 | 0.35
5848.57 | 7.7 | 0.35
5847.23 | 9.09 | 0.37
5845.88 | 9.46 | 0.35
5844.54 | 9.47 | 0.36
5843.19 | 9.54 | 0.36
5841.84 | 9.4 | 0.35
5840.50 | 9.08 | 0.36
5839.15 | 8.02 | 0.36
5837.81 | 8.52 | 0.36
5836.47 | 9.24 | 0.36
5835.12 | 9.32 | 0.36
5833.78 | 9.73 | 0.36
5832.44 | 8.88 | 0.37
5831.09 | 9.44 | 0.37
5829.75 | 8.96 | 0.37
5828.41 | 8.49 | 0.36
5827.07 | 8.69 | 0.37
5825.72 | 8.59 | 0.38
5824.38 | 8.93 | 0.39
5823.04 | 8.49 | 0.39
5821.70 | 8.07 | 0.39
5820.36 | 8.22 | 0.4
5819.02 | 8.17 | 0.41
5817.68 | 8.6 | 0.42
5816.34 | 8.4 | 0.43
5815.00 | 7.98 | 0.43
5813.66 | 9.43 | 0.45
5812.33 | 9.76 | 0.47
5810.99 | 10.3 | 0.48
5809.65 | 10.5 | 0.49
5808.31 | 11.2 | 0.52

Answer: 7.7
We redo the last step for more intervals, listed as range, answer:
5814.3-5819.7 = 7.98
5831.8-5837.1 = 8.88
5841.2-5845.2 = 9.4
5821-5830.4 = 8.07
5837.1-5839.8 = 8.02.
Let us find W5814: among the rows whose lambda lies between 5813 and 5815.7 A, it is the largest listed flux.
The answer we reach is 9.43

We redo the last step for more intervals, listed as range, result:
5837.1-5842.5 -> 9.4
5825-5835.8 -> 9.73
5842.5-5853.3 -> 9.54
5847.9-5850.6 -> 7.7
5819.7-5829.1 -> 8.93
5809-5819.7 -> 10.5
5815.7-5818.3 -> 8.6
